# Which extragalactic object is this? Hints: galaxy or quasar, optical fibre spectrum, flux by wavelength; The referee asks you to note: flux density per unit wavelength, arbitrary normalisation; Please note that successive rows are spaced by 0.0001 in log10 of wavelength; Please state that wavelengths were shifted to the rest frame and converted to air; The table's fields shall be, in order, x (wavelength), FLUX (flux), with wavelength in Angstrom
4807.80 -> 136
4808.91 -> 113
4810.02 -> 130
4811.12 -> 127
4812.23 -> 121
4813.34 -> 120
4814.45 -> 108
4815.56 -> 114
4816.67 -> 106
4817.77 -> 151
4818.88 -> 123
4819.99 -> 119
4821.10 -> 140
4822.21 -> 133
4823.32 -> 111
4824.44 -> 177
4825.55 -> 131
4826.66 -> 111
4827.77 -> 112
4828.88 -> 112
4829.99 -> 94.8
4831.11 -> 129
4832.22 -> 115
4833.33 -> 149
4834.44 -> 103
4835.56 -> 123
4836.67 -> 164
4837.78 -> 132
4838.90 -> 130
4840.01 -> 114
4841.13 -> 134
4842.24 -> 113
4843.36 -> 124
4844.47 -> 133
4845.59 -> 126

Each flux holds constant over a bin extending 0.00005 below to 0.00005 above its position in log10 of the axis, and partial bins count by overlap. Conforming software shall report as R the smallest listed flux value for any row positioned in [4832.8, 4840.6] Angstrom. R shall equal 103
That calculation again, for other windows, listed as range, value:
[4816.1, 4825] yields 106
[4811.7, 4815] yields 108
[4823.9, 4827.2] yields 111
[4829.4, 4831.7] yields 94.8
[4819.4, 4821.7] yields 119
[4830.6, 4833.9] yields 115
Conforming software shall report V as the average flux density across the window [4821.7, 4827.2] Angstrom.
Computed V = 132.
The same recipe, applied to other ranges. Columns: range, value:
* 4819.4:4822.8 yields 130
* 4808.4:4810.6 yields 122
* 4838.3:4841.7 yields 126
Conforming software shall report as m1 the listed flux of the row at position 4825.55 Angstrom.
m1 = 131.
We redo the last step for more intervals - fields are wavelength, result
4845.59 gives 126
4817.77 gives 151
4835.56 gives 123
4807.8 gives 136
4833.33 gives 149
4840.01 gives 114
